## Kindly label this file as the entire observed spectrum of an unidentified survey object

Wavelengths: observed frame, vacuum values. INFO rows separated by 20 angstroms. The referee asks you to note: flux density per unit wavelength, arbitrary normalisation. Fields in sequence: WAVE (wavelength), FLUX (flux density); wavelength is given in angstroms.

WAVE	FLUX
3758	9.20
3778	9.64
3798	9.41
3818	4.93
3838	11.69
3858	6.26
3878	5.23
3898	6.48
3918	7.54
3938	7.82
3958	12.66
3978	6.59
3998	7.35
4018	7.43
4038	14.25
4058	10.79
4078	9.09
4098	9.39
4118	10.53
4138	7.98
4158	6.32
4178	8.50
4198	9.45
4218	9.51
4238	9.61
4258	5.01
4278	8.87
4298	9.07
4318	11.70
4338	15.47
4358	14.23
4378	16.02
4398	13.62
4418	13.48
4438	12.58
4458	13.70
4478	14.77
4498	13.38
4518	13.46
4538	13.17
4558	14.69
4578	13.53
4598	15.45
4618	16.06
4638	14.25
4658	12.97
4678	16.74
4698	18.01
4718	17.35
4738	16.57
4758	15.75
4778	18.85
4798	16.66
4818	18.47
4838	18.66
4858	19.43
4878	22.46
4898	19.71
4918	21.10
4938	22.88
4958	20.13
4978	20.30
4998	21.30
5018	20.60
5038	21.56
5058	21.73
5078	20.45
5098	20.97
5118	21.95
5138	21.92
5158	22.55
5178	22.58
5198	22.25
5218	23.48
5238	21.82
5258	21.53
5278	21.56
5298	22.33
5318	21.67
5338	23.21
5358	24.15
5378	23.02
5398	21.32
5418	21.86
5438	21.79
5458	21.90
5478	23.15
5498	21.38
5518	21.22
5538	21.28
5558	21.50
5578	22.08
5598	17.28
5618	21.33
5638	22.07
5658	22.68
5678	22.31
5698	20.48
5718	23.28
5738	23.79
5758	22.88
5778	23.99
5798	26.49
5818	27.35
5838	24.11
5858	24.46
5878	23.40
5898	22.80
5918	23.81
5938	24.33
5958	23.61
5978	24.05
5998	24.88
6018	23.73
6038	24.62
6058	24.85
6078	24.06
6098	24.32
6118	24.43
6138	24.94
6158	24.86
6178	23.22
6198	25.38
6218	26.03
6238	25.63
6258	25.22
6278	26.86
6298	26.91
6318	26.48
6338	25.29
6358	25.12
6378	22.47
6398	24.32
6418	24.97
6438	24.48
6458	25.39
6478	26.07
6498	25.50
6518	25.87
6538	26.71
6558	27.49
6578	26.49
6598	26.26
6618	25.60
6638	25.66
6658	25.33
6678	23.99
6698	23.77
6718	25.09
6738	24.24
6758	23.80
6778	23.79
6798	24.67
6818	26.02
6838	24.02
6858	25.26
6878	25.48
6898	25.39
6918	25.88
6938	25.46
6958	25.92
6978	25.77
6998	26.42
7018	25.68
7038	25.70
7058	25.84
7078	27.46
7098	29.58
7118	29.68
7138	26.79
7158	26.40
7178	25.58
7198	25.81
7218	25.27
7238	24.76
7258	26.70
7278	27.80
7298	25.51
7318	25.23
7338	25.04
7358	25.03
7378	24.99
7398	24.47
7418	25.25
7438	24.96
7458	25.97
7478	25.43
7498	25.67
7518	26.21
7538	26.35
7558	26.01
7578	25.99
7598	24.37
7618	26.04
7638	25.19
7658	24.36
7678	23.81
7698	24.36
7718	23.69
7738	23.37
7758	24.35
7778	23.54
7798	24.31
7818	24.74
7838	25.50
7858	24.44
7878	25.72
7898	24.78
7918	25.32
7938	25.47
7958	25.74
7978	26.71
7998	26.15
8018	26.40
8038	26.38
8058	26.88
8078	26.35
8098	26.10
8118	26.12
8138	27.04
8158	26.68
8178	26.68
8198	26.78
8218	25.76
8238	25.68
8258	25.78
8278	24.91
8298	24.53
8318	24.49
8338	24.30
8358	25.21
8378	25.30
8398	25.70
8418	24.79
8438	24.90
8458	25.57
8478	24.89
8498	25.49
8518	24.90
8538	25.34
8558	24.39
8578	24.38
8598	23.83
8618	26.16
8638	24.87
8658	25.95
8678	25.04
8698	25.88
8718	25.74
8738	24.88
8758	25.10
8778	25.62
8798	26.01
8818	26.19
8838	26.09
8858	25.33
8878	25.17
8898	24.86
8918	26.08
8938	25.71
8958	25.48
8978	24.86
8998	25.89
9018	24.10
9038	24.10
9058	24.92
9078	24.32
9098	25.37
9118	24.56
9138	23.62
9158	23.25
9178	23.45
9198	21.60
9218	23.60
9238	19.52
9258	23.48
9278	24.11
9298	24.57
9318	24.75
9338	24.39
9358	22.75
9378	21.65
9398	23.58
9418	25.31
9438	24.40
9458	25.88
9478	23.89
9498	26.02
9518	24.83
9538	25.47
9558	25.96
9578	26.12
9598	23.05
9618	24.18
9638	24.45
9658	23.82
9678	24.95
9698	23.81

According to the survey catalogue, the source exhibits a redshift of 0.082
